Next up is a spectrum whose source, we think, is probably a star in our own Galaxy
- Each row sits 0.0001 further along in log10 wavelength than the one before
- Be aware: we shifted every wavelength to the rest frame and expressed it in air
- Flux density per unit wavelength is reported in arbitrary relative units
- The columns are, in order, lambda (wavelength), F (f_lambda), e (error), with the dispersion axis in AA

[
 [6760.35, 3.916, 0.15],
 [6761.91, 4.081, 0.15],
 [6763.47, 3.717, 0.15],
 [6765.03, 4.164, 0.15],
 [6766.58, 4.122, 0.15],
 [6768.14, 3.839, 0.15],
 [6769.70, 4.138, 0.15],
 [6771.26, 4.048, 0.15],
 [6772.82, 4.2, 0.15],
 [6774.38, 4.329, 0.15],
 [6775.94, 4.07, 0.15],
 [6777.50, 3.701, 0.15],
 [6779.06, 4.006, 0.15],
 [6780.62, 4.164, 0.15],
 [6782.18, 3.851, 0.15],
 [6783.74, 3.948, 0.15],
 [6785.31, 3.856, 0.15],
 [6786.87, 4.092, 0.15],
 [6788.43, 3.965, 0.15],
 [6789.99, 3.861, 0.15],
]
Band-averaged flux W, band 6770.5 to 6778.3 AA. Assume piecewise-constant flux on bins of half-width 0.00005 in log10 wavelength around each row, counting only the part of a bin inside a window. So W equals 4.07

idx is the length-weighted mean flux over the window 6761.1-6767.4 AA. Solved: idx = 4.02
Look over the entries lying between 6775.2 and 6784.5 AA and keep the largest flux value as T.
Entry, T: 4.164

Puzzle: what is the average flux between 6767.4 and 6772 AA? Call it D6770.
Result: 4.01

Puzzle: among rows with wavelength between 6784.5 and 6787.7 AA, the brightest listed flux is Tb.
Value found 4.092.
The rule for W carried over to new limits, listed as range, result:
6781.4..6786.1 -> 3.88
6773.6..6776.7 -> 4.2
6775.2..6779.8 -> 3.92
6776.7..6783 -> 3.93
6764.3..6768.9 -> 4.05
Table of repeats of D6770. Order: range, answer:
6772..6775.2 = 4.26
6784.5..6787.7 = 3.97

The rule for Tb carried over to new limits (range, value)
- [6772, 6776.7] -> 4.329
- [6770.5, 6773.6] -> 4.2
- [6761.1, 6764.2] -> 4.081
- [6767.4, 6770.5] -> 4.138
